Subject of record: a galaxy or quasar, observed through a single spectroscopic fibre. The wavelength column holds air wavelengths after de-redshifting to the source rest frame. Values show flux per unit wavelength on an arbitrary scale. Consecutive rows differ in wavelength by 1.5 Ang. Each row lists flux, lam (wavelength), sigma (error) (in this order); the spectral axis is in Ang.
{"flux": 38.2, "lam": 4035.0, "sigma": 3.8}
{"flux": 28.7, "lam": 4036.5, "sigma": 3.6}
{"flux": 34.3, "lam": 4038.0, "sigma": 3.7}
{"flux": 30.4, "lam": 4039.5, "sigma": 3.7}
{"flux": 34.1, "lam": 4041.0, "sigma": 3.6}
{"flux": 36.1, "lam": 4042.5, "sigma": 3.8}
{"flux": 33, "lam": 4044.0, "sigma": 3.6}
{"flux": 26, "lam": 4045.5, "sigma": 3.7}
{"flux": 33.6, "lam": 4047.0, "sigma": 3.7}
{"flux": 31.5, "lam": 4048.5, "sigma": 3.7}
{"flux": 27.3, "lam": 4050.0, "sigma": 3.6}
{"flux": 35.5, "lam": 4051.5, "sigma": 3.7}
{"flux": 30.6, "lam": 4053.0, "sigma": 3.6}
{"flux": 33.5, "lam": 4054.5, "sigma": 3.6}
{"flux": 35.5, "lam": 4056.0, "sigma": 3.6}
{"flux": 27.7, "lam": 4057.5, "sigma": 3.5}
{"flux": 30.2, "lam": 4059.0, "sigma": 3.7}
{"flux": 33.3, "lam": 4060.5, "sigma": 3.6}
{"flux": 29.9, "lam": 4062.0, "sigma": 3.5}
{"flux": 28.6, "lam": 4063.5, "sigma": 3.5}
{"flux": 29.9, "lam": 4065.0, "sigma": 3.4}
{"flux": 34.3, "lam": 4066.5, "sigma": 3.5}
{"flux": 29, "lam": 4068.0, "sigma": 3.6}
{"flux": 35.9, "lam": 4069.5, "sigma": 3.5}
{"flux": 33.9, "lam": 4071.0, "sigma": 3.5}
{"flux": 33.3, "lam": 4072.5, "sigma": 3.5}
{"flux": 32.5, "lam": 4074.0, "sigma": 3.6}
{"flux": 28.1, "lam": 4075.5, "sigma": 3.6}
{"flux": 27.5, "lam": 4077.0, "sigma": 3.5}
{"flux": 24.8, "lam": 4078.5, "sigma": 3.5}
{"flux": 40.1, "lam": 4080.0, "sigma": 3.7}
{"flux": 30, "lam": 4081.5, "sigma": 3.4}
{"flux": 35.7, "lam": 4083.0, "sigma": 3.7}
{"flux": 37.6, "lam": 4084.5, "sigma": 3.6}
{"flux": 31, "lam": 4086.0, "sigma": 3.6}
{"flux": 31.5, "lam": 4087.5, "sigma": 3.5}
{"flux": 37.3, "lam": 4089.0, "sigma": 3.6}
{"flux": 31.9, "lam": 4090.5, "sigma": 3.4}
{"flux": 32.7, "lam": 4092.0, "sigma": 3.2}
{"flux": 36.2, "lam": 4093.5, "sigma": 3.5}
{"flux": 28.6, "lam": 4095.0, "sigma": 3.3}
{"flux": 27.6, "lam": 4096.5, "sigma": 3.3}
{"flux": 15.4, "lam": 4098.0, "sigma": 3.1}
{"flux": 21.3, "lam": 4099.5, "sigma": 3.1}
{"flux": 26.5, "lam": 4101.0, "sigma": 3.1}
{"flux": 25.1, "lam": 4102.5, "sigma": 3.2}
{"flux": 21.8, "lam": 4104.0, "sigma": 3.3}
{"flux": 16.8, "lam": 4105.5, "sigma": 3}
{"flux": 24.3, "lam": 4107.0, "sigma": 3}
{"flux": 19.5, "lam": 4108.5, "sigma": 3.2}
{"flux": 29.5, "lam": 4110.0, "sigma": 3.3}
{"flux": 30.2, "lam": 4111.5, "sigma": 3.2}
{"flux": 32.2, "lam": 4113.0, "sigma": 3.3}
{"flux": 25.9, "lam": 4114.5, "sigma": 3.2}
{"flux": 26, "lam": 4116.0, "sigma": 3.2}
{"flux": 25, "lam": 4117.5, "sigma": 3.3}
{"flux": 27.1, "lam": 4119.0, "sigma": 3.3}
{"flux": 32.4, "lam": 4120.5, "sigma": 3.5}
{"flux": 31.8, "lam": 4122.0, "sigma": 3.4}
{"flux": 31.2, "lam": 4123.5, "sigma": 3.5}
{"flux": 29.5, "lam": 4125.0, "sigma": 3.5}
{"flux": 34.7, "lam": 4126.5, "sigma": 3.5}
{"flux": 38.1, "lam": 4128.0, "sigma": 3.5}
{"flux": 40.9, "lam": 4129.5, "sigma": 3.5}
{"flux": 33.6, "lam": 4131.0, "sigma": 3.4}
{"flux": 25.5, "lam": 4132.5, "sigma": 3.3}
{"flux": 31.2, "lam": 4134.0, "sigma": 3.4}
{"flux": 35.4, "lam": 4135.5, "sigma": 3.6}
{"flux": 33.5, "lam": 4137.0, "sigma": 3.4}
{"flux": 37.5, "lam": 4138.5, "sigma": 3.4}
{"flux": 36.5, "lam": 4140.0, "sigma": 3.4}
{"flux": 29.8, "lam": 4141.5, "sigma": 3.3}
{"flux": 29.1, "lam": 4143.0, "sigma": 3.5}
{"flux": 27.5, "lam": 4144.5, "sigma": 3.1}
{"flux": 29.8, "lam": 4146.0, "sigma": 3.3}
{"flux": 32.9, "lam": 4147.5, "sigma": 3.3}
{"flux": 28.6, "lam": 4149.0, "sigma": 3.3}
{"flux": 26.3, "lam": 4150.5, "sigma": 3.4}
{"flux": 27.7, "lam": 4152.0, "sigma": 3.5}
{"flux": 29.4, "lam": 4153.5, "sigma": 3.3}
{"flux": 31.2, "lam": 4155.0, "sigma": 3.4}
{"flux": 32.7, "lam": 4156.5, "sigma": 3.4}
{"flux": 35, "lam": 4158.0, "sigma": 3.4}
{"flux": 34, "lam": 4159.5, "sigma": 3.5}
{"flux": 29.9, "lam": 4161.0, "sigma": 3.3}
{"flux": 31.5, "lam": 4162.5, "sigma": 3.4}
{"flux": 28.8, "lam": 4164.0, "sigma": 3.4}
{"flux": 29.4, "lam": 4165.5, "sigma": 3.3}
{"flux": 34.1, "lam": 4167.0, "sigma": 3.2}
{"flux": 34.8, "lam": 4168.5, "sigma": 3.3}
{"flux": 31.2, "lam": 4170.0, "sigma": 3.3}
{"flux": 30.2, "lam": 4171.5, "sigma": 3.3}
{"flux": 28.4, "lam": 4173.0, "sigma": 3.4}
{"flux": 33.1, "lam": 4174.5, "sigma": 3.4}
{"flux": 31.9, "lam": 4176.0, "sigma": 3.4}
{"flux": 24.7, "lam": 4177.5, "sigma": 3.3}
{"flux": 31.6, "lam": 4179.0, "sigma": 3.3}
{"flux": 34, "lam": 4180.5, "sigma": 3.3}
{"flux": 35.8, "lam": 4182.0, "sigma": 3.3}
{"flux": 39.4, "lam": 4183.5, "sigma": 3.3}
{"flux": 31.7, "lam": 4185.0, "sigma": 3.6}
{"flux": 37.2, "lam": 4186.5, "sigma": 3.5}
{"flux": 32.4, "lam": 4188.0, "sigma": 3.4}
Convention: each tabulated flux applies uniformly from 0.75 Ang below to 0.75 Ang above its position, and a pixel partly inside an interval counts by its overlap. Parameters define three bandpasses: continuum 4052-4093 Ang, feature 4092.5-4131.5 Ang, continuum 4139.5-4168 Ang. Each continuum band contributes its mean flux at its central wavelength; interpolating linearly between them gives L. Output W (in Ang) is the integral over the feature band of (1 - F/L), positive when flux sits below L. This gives 4.1 Ang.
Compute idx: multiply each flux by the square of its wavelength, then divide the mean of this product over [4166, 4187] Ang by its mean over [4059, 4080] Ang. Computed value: 1.10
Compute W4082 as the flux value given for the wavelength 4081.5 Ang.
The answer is 30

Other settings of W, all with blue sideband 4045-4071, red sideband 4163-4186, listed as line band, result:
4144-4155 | 0.97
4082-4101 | 0.72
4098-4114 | 3.72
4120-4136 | -0.67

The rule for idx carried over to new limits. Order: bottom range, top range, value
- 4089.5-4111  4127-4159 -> 1.27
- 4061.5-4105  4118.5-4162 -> 1.08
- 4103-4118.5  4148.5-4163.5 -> 1.24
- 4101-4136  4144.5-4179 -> 1.08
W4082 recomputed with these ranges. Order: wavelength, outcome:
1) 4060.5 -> 33.3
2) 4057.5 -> 27.7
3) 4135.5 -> 35.4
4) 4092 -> 32.7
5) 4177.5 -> 24.7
